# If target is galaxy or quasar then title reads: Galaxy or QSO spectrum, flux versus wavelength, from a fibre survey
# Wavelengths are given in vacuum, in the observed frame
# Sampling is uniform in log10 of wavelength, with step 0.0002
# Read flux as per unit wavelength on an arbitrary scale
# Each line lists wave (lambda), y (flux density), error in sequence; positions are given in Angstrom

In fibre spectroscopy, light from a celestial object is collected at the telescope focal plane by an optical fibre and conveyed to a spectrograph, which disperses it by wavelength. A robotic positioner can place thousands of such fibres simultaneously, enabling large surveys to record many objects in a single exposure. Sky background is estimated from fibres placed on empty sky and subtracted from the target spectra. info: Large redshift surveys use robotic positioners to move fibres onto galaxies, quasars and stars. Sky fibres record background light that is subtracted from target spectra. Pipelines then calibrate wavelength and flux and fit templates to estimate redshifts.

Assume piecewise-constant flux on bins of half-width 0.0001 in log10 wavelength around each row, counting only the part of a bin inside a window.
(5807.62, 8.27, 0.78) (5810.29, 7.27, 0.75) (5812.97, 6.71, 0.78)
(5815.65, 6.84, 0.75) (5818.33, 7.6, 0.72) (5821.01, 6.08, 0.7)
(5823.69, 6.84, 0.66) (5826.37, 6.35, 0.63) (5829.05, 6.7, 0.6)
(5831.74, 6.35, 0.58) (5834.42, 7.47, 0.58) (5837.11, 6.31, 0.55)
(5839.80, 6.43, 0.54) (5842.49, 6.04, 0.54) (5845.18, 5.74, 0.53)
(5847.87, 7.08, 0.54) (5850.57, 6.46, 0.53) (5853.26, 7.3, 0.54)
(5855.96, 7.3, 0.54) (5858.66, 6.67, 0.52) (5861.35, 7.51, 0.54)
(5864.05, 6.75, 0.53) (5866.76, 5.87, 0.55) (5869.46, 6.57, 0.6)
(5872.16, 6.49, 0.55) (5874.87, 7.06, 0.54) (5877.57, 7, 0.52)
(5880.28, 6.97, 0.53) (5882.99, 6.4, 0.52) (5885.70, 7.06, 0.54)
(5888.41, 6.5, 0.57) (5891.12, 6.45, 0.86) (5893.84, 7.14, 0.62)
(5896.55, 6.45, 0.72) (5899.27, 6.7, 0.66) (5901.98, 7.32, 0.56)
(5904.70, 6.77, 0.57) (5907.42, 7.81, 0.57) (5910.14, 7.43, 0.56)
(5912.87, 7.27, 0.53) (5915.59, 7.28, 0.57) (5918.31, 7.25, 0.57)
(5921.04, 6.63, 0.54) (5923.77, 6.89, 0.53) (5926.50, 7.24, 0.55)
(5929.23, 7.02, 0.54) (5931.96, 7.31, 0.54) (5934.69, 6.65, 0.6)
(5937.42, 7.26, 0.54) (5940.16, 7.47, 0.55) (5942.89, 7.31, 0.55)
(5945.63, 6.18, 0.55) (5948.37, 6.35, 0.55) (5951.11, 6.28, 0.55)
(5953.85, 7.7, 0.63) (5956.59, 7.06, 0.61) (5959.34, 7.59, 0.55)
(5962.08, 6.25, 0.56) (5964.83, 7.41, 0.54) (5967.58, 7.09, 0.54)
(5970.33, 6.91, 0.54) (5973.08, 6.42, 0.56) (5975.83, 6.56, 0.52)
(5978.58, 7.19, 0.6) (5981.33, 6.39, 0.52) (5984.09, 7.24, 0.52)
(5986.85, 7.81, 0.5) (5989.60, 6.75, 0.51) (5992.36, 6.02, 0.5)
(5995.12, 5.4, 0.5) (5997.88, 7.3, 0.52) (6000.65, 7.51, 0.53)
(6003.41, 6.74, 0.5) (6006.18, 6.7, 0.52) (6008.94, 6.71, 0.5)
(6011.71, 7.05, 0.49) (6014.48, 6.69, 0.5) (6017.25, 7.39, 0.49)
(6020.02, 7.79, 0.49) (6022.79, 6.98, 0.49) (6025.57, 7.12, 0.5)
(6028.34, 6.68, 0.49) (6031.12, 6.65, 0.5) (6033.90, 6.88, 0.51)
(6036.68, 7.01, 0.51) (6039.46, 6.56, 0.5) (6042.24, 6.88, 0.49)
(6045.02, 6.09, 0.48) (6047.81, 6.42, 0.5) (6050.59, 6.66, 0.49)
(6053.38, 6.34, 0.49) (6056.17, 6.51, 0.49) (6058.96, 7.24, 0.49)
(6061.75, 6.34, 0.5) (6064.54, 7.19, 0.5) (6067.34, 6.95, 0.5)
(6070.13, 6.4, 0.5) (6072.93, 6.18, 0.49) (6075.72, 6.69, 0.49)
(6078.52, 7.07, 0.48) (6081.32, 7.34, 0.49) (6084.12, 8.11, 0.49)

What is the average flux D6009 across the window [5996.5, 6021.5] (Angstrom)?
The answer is 7.1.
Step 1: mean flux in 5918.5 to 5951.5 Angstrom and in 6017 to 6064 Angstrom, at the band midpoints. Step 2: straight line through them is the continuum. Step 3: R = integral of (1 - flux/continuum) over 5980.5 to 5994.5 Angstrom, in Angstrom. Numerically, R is 0.1 Angstrom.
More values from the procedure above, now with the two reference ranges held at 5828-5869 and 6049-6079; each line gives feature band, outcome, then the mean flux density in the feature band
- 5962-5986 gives -0.76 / 6.88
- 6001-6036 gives -1.54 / 6.97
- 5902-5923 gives -1.69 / 7.2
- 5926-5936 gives -0.56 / 7.04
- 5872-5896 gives -0.45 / 6.79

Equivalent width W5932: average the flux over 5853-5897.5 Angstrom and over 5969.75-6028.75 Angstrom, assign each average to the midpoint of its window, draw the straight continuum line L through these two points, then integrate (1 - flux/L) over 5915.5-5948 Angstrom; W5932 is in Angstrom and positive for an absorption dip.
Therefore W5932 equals -0.9 Angstrom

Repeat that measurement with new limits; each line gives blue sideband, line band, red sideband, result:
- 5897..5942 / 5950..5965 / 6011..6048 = 0.0 Angstrom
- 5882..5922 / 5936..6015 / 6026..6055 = -1.0 Angstrom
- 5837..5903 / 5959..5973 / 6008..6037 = -0.1 Angstrom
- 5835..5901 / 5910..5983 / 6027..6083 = -3.0 Angstrom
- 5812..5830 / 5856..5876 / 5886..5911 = 0.4 Angstrom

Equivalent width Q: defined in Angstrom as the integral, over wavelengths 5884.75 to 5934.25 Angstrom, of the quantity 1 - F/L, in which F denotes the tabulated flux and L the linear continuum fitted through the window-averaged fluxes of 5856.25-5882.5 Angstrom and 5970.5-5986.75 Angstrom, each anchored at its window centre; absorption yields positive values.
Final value -1.6 Angstrom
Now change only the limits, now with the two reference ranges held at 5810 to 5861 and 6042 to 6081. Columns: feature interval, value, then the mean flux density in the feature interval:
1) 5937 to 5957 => -0.7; 6.93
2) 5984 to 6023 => -1.5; 6.93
